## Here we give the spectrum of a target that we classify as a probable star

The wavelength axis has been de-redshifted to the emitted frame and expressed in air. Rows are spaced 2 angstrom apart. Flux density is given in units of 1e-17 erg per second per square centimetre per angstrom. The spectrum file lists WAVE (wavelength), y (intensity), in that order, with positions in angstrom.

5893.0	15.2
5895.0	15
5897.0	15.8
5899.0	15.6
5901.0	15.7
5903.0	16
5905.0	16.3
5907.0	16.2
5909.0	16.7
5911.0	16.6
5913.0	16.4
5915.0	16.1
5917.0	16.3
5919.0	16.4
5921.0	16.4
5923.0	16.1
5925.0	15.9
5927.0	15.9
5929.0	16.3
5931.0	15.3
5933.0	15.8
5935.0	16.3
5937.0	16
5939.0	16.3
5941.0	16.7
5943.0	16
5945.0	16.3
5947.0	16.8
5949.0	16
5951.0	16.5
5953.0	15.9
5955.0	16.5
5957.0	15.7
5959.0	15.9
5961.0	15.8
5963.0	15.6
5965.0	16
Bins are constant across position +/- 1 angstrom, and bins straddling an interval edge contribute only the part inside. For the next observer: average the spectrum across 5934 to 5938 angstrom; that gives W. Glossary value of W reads 16.1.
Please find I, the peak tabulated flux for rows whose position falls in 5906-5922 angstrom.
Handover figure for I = 16.7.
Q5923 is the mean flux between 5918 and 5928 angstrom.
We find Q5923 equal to 16.1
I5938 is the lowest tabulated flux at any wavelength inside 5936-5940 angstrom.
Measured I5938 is 16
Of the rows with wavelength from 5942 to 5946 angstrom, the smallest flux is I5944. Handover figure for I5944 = 16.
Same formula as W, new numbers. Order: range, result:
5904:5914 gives 16.4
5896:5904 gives 15.8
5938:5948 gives 16.4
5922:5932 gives 15.9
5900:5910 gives 16.2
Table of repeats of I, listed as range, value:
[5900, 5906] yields 16.3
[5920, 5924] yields 16.4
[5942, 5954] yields 16.8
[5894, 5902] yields 15.8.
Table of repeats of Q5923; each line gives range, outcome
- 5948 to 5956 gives 16.2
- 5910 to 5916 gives 16.4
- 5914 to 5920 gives 16.3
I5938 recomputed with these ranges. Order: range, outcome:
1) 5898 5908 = 15.6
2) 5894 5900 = 15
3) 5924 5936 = 15.3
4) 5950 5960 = 15.7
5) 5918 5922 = 16.4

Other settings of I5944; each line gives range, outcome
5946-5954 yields 15.9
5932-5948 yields 15.8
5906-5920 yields 16.1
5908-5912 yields 16.6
